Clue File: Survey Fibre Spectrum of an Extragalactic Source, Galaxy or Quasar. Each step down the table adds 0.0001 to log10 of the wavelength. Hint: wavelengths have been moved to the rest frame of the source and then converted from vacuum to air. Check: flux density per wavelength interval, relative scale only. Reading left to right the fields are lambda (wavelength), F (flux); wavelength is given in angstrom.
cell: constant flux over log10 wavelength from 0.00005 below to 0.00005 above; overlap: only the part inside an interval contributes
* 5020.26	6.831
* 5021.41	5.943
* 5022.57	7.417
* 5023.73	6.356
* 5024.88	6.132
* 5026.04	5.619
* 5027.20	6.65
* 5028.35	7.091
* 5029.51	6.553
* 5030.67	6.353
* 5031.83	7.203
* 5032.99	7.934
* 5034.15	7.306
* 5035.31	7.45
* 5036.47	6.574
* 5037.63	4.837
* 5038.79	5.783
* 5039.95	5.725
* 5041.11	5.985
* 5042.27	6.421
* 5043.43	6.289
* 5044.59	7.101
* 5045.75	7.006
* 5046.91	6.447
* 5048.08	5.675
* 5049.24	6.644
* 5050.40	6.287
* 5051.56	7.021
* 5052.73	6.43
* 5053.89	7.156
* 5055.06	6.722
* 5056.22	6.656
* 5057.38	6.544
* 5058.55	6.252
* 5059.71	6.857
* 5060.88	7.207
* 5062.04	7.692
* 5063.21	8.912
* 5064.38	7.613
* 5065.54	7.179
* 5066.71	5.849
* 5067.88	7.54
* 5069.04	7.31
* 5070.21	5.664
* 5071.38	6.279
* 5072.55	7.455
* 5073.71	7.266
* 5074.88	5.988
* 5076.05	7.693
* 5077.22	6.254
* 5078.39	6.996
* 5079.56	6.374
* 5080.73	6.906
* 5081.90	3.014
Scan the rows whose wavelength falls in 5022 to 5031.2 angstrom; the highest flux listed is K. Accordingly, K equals 7.417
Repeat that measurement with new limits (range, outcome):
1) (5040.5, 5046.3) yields 7.101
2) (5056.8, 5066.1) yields 8.912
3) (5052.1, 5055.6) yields 7.156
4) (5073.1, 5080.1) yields 7.693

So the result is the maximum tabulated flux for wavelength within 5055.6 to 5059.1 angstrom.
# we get 6.656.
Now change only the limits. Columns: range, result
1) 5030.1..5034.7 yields 7.934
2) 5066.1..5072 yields 7.54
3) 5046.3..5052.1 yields 7.021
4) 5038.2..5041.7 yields 5.985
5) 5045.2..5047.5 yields 7.006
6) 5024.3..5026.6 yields 6.132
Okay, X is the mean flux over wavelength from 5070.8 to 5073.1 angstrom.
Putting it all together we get 6.85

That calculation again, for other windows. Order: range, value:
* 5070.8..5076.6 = 6.94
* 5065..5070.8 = 6.7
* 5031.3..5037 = 7.3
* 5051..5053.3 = 6.7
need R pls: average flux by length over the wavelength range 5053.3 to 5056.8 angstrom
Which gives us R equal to 6.85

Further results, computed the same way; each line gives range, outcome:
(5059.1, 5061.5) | 7.05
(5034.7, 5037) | 7.02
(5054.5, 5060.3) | 6.61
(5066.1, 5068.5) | 6.71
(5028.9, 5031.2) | 6.45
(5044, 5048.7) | 6.56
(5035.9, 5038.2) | 5.71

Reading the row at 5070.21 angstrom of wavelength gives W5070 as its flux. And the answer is 5.664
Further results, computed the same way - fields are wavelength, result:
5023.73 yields 6.356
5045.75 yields 7.006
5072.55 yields 7.455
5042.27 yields 6.421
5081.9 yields 3.014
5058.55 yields 6.252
